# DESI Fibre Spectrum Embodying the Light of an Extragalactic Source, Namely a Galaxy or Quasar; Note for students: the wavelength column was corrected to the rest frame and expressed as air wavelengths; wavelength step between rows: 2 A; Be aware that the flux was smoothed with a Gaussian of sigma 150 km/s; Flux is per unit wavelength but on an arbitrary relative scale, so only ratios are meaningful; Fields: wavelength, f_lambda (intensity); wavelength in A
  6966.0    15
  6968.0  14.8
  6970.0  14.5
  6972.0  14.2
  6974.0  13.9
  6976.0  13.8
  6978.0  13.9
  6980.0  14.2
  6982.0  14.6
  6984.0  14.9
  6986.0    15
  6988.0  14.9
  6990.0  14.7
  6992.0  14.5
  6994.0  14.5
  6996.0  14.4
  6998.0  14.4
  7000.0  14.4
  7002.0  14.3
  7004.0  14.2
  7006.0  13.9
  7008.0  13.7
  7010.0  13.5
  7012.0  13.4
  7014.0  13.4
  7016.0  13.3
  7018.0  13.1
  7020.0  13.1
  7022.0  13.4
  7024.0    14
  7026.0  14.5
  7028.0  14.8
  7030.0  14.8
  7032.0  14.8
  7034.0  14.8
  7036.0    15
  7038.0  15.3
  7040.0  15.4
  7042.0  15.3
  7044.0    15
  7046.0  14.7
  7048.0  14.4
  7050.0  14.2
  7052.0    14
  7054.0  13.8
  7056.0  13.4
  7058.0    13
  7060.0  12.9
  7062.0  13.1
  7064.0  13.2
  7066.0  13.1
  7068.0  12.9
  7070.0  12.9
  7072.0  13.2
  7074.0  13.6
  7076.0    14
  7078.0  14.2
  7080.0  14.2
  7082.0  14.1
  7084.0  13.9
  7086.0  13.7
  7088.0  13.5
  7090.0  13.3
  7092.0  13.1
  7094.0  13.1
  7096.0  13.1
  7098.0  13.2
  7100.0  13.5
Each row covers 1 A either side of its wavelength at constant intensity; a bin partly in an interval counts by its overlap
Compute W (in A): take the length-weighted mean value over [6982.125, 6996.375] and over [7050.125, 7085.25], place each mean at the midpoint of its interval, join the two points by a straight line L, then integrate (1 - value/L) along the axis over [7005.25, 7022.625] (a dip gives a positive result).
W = 1.11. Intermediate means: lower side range 14.7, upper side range 13.5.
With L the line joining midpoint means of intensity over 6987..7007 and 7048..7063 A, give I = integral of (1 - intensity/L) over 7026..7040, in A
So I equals -1.0 A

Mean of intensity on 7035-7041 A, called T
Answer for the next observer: 15.2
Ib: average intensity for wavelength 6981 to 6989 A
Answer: 14.8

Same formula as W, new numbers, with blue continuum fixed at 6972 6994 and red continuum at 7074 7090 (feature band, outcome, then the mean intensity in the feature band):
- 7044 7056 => -0.1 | 14.2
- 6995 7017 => 0.6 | 13.9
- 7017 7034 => 0.1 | 14.1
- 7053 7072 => 1.1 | 13.1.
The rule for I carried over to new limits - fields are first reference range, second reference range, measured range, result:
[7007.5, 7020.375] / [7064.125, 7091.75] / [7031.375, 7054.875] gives -2.2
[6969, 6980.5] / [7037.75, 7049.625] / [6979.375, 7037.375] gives 1.1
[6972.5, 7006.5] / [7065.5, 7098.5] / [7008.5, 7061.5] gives -0.7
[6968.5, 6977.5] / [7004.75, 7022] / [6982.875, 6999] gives -1.0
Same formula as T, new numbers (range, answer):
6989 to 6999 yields 14.5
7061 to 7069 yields 13.1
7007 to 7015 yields 13.5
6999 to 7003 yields 14.4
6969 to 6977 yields 14.1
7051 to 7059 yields 13.6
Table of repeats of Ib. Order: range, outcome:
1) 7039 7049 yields 15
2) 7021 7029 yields 14.2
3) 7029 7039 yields 14.9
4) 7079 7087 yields 14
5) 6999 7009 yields 14.1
